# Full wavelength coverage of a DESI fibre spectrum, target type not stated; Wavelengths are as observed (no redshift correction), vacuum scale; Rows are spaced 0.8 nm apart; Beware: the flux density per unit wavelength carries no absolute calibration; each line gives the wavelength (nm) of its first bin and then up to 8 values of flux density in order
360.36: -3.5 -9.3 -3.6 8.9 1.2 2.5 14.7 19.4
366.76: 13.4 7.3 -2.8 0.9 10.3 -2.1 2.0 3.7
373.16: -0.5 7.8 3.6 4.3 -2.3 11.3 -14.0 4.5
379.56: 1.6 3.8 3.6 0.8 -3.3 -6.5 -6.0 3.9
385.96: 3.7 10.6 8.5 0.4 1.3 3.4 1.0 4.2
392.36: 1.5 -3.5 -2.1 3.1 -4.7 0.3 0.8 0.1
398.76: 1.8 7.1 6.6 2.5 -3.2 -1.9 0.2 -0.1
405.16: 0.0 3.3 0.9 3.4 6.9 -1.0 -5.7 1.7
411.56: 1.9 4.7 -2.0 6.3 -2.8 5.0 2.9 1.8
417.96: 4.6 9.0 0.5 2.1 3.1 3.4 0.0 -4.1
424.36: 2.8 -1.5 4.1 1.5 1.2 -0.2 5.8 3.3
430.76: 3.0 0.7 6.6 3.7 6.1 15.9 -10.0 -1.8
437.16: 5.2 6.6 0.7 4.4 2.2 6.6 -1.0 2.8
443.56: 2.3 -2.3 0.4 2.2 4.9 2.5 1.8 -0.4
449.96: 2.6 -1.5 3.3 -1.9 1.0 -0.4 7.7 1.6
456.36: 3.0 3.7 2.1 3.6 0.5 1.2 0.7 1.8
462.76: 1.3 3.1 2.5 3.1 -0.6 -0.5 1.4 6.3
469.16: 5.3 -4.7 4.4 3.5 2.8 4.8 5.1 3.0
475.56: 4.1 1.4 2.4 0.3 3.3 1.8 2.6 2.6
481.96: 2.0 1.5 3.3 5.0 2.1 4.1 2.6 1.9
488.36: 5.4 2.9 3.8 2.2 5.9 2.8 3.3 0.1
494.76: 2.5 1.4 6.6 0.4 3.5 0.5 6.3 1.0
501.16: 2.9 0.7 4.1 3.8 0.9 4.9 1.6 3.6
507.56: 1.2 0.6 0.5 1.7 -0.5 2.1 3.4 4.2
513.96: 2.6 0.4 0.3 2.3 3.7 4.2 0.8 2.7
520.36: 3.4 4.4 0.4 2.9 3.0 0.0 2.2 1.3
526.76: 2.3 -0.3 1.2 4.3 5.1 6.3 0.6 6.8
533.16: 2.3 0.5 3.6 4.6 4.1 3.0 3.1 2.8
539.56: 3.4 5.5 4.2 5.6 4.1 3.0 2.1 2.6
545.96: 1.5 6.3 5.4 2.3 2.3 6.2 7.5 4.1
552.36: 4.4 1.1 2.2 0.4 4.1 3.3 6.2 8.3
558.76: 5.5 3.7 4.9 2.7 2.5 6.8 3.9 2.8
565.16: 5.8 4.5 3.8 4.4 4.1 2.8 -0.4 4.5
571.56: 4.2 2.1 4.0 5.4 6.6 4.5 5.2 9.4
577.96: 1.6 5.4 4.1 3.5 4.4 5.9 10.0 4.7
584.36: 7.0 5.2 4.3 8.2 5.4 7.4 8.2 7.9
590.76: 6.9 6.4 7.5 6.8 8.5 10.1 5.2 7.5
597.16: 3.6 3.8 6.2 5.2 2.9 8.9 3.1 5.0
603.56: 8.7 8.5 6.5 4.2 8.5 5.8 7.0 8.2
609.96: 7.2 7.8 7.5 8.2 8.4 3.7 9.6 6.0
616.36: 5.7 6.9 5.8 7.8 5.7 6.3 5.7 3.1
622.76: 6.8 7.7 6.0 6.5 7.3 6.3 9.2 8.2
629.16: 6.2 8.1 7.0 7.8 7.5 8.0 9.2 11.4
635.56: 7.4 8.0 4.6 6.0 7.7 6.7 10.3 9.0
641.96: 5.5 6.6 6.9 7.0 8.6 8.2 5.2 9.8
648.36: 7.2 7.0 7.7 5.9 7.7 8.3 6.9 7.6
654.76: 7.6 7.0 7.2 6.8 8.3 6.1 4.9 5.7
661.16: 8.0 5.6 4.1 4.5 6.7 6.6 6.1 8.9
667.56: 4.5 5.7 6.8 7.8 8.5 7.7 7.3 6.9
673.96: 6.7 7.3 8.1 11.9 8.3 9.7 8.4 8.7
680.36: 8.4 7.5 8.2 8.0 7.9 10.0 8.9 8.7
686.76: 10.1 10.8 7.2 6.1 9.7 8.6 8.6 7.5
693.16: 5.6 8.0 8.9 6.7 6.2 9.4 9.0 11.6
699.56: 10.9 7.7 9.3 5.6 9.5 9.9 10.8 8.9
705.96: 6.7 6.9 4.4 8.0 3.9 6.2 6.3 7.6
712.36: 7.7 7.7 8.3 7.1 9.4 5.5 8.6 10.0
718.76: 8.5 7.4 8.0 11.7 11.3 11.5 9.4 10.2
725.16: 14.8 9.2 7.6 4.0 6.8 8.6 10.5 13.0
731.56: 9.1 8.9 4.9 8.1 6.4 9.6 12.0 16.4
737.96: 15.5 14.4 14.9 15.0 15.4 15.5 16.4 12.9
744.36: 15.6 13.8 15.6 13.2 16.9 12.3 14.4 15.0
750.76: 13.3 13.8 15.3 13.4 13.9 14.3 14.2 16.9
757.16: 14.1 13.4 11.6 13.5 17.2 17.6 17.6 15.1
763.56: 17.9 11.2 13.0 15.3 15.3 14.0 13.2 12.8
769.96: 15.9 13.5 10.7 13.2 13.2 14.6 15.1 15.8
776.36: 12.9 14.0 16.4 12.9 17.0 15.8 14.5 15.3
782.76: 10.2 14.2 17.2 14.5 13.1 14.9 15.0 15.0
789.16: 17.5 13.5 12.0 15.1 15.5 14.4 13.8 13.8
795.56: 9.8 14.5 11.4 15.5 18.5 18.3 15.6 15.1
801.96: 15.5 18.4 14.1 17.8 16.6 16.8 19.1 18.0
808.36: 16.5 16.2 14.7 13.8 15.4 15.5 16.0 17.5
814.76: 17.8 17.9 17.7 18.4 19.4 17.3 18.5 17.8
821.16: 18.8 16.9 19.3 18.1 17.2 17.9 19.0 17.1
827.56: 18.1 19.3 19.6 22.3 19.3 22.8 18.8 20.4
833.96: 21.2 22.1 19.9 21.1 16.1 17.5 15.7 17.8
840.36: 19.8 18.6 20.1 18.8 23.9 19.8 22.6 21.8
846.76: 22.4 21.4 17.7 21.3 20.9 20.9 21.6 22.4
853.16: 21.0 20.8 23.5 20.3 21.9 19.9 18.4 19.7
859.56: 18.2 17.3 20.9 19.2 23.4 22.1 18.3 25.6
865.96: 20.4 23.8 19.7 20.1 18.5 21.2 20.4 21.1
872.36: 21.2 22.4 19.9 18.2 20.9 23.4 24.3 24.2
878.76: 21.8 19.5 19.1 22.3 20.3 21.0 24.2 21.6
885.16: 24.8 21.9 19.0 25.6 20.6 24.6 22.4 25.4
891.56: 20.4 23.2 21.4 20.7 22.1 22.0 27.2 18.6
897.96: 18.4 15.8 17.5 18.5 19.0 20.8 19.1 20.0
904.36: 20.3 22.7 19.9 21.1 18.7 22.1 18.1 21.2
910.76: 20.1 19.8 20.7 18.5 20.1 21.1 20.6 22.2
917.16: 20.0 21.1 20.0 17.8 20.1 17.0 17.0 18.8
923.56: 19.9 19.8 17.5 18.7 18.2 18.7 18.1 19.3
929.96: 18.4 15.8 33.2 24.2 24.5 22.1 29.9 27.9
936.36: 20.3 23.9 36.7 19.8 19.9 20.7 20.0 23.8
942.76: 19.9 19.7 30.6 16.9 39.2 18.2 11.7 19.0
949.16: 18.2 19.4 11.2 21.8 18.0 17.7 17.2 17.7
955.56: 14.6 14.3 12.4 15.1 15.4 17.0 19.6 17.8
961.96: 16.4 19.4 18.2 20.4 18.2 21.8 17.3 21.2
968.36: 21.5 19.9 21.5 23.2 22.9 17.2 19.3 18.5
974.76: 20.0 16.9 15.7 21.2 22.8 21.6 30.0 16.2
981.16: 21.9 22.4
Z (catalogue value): 0.849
